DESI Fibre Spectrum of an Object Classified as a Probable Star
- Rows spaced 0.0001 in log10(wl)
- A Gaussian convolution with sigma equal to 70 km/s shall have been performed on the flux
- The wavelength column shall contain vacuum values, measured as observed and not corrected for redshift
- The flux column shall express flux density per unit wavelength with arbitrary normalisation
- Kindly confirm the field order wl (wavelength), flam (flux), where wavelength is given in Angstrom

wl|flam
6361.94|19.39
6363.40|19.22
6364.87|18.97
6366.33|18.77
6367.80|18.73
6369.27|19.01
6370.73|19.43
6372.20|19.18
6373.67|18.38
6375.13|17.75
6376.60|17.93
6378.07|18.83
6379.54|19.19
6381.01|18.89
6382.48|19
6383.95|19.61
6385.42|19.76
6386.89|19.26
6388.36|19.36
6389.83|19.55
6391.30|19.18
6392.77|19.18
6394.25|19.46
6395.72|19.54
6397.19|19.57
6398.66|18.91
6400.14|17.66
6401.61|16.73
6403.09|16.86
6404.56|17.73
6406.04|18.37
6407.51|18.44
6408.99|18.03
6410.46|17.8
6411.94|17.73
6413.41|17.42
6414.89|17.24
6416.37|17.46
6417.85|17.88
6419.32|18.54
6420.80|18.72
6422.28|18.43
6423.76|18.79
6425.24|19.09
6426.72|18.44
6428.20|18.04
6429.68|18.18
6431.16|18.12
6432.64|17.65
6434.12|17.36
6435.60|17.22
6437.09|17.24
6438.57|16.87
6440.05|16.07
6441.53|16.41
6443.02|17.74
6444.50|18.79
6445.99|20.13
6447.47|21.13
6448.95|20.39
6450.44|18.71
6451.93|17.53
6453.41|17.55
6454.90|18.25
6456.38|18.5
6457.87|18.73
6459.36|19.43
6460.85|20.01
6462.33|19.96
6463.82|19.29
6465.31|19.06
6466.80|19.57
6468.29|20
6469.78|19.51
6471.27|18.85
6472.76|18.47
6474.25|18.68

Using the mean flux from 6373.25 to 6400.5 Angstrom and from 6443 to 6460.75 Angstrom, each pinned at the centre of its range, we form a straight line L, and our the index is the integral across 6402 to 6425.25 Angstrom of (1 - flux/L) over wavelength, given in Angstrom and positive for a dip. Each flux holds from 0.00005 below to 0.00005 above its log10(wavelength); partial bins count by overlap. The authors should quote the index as 1.3 Angstrom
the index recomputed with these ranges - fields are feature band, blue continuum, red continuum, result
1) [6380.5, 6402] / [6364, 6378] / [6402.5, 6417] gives -1.1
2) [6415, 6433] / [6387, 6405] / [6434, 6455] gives 0.1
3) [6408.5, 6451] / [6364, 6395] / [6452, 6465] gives 1.8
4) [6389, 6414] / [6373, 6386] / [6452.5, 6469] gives 0.7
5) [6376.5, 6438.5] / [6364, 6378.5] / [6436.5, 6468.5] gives 1.0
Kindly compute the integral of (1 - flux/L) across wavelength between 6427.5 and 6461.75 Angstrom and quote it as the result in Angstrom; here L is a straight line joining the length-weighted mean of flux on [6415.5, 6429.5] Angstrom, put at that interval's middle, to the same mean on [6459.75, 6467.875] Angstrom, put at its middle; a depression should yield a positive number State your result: 1.35 Angstrom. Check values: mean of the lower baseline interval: 18.4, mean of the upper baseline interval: 19.6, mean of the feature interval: 18.3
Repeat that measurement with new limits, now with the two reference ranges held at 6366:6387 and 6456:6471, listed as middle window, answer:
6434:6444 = 1.2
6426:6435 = 0.6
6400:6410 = 0.7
